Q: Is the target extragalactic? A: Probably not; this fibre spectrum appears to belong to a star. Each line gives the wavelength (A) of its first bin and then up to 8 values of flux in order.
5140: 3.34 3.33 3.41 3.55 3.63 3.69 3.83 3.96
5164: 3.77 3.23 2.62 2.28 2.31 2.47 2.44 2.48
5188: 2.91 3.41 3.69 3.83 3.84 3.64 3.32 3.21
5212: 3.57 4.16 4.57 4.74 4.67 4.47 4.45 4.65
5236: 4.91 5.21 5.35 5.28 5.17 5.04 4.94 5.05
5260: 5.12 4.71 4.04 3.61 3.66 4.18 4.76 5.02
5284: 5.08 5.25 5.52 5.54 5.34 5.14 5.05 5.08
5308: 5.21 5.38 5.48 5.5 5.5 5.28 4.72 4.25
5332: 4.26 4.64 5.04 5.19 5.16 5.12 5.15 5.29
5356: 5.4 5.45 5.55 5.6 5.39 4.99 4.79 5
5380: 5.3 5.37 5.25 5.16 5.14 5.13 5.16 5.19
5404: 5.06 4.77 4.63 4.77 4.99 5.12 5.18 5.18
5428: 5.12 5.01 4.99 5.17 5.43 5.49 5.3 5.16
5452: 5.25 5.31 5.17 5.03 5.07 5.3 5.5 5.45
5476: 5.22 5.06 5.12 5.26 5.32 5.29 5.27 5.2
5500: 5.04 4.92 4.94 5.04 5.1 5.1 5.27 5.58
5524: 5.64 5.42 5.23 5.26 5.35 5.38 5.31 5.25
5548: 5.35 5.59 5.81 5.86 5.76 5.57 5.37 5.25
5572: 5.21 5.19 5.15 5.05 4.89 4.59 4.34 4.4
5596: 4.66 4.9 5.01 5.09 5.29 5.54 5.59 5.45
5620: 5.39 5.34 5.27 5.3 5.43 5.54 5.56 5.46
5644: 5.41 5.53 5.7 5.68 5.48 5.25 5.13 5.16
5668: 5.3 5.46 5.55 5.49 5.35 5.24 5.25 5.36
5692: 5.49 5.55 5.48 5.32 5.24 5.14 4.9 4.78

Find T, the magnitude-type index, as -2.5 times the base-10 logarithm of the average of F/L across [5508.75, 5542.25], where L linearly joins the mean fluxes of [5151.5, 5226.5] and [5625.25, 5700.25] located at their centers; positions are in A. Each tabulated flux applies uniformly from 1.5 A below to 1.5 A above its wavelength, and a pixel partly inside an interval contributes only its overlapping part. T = -0.10 mag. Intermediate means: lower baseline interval 3.46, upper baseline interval 5.42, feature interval 5.32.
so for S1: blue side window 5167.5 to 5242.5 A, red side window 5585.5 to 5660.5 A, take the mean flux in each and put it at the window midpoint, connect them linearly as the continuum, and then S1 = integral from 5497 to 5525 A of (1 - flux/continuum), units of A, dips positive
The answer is -2.0 A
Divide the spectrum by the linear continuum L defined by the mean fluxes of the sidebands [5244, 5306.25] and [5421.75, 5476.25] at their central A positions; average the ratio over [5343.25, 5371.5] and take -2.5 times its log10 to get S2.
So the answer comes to -0.06 mag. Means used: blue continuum 4.88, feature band 5.33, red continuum 5.23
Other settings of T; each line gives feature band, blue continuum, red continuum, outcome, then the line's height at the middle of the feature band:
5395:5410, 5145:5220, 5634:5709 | -0.17 mag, 4.28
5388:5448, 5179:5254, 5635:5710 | -0.09 mag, 4.68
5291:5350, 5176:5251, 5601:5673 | -0.17 mag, 4.36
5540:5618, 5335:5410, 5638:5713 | 0.02 mag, 5.3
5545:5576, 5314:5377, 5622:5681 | -0.03 mag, 5.33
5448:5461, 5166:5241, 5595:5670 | -0.12 mag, 4.64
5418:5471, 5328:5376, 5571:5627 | -0.03 mag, 5.08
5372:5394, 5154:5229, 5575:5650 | -0.20 mag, 4.26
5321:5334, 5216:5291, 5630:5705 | 0.05 mag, 4.88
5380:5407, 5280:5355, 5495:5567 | 0.01 mag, 5.21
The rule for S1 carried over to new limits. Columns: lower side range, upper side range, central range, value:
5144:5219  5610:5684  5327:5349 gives -4.2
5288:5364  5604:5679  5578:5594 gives 2.0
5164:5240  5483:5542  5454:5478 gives -1.2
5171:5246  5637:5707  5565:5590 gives 0.2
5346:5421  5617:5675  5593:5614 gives 1.2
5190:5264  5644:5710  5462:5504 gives -2.0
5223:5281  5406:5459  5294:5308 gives -1.0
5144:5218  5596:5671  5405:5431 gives -3.5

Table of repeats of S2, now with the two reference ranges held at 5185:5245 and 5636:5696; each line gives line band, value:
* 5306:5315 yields -0.21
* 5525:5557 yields -0.07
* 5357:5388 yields -0.15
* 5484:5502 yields -0.06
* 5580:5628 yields 0.04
